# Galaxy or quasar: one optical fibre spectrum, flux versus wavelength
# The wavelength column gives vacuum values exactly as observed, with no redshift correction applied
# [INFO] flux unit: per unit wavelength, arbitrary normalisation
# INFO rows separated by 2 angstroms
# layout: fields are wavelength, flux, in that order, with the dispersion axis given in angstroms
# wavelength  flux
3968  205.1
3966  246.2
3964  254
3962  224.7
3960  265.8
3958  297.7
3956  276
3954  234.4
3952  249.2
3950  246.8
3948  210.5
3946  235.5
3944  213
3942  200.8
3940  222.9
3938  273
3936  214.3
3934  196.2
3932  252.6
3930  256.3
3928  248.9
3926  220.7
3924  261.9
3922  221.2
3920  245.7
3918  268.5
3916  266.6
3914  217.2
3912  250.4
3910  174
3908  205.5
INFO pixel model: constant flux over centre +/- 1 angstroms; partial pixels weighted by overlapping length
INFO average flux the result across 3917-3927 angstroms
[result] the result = 244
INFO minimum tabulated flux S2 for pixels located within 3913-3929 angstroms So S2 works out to 217.2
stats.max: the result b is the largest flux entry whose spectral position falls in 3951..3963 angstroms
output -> 297.7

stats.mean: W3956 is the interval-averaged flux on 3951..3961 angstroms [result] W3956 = 265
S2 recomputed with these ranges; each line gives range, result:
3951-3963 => 224.7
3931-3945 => 196.2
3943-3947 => 213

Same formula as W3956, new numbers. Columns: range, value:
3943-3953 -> 231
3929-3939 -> 238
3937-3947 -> 229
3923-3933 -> 248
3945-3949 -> 223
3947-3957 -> 243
